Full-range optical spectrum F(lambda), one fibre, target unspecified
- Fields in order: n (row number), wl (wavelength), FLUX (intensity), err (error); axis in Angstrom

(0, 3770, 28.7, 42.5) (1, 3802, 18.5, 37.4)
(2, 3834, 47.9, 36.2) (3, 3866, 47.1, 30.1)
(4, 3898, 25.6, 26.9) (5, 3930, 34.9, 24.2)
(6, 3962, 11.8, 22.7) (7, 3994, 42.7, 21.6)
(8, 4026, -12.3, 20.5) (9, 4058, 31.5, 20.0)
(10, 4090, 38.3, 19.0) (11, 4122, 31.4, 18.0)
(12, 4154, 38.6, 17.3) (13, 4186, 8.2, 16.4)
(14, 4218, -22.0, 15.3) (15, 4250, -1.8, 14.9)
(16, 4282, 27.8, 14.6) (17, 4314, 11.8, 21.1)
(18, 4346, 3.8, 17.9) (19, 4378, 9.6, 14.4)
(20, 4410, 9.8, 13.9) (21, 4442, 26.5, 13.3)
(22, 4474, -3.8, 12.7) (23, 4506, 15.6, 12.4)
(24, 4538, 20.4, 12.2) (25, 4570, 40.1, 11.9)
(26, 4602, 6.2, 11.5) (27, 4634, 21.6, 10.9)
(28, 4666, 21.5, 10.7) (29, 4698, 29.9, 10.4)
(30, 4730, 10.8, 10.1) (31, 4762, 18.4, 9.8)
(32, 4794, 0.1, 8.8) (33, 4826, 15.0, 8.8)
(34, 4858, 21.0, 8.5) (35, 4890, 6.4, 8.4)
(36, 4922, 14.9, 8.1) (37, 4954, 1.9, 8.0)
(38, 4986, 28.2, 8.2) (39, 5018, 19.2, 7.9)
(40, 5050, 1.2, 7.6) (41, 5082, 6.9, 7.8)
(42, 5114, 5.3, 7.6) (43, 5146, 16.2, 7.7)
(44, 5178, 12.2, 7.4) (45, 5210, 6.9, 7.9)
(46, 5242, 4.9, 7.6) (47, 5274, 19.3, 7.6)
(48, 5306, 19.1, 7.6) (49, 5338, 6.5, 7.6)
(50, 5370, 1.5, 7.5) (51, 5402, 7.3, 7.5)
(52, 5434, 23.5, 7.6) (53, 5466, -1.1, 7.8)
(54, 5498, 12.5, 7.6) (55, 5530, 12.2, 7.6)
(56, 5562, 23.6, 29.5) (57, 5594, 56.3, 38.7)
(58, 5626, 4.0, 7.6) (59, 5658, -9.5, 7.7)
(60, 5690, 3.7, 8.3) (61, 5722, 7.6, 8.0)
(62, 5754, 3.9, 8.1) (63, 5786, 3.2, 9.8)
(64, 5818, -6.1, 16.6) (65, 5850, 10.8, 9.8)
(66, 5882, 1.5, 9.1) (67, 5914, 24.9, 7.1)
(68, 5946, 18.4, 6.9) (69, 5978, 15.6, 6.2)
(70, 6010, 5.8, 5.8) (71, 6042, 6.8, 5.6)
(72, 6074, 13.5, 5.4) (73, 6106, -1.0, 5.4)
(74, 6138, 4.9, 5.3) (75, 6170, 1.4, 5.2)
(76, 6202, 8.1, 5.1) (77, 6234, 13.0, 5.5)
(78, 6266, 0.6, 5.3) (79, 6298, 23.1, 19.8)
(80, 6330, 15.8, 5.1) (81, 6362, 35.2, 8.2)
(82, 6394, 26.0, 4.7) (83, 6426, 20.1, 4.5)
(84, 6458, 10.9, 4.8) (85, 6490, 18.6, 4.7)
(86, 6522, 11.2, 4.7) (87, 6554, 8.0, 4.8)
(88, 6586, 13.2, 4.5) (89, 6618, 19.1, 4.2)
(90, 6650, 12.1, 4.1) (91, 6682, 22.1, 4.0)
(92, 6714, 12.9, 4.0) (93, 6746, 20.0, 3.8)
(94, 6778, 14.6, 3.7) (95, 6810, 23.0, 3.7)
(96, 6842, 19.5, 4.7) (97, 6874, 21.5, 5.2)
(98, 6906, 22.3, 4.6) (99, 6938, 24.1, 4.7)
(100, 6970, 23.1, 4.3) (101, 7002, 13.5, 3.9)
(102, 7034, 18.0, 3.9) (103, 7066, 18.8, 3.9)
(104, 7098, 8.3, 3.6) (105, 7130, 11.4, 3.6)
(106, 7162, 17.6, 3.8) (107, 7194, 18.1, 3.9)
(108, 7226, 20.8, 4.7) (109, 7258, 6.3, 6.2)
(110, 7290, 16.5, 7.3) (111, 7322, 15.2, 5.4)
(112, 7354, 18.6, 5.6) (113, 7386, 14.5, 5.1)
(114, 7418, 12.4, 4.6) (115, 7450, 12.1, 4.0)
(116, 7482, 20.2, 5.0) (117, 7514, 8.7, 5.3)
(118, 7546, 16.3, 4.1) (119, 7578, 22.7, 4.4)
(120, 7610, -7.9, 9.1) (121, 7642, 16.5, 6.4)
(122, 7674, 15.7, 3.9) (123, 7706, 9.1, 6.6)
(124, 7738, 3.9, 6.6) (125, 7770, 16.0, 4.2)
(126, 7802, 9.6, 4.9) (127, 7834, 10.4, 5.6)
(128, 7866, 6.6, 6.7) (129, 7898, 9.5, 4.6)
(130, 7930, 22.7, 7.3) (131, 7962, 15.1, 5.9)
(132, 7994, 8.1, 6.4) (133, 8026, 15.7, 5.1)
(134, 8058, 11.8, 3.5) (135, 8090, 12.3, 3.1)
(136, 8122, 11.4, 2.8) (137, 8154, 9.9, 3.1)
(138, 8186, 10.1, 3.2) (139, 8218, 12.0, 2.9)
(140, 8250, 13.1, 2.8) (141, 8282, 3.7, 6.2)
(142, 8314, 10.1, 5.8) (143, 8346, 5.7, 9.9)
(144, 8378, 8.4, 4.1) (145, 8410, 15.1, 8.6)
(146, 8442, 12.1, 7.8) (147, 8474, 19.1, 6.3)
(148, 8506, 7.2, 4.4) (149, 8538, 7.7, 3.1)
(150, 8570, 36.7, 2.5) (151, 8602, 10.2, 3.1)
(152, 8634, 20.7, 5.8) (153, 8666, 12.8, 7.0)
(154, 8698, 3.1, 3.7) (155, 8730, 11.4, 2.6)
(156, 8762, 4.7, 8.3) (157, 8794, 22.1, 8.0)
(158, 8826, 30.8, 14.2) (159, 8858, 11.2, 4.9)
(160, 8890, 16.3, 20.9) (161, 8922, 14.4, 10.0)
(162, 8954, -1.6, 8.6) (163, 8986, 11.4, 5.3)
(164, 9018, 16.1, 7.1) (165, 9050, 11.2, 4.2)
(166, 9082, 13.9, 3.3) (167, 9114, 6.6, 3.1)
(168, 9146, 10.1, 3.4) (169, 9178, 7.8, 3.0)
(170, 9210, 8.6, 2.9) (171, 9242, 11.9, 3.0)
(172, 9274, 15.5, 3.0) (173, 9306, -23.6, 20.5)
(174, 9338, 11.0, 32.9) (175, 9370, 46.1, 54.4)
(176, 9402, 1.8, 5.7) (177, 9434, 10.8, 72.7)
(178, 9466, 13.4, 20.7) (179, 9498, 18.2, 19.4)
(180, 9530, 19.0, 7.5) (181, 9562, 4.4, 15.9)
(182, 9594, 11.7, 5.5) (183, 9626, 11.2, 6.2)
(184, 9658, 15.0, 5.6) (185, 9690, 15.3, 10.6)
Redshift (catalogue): 0.710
